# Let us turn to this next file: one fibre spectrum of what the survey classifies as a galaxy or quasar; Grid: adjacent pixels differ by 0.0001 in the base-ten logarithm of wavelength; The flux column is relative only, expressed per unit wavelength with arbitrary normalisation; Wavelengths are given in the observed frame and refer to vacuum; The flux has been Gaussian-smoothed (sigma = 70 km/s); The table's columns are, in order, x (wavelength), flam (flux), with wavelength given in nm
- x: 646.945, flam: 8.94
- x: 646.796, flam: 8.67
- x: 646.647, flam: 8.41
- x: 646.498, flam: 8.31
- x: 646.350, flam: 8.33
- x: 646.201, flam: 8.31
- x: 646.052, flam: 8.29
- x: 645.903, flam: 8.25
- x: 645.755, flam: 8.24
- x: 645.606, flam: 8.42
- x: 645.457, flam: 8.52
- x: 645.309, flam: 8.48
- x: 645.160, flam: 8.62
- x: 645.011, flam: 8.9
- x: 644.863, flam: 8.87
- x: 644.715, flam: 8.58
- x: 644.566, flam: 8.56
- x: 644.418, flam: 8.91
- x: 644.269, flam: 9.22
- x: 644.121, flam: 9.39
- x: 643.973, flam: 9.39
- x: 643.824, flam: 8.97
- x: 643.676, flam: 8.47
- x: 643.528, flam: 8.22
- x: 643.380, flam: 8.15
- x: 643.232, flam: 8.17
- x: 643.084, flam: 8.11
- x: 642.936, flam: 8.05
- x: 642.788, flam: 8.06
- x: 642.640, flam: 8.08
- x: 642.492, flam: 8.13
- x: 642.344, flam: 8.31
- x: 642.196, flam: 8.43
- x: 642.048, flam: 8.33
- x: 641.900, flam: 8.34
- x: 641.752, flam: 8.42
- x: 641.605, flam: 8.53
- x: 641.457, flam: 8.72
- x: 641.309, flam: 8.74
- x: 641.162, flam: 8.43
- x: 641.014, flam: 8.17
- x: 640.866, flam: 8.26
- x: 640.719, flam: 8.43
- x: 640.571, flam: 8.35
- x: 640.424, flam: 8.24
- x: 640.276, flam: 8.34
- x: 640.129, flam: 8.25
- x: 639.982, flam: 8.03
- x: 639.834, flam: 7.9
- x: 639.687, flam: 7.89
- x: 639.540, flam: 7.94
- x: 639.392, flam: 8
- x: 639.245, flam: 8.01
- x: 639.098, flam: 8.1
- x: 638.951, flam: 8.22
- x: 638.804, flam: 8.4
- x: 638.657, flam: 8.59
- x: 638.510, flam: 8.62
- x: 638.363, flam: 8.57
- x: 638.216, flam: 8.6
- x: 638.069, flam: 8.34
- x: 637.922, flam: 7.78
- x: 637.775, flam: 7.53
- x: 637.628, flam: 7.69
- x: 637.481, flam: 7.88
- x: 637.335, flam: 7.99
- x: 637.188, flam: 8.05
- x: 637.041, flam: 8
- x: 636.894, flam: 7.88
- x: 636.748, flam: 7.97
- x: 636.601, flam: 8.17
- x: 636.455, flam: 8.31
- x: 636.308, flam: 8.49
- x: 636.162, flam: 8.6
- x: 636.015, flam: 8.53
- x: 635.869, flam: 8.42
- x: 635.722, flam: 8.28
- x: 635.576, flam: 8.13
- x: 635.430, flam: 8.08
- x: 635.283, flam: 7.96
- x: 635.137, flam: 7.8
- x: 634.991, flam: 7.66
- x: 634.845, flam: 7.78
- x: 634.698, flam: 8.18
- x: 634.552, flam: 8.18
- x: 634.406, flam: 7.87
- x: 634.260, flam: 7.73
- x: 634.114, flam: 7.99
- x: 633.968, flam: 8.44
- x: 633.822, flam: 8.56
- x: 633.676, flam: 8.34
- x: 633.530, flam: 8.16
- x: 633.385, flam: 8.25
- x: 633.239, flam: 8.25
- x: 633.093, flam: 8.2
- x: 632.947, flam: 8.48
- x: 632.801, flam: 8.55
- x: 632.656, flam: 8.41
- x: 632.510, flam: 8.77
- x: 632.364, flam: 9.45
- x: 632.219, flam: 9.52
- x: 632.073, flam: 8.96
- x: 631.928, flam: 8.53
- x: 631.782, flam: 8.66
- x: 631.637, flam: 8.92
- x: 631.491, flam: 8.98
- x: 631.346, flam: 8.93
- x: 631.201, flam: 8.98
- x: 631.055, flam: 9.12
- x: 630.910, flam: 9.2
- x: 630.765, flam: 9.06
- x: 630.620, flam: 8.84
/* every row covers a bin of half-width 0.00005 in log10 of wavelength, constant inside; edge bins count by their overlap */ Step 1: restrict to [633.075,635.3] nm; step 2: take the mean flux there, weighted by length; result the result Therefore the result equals 8.09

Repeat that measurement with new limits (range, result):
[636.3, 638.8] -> 8.14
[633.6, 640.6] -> 8.14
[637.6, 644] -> 8.28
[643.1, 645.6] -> 8.69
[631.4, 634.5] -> 8.53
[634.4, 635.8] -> 8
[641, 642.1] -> 8.48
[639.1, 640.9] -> 8.13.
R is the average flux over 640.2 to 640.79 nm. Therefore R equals 8.34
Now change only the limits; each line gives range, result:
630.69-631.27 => 9.09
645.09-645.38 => 8.54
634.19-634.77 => 7.99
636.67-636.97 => 7.93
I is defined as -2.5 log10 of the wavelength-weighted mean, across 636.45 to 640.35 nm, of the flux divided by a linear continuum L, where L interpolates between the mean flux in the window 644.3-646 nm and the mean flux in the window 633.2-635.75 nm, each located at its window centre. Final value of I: 0.02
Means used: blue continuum 8.09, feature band 8.11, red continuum 8.59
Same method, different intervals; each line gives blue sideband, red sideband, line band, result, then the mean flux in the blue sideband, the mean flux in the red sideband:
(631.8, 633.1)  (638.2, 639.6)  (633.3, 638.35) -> 0.054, 8.78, 8.3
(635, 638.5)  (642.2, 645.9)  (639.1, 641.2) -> 0.022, 8.13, 8.53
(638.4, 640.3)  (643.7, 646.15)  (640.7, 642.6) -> 0.001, 8.18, 8.71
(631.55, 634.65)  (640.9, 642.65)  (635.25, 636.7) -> 0.020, 8.49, 8.39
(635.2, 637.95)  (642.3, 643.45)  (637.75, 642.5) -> -0.022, 8.09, 8.13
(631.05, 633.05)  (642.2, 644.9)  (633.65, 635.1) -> 0.095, 8.86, 8.53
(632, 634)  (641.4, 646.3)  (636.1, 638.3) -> 0.062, 8.6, 8.5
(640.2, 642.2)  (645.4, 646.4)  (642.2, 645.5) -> -0.024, 8.41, 8.33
